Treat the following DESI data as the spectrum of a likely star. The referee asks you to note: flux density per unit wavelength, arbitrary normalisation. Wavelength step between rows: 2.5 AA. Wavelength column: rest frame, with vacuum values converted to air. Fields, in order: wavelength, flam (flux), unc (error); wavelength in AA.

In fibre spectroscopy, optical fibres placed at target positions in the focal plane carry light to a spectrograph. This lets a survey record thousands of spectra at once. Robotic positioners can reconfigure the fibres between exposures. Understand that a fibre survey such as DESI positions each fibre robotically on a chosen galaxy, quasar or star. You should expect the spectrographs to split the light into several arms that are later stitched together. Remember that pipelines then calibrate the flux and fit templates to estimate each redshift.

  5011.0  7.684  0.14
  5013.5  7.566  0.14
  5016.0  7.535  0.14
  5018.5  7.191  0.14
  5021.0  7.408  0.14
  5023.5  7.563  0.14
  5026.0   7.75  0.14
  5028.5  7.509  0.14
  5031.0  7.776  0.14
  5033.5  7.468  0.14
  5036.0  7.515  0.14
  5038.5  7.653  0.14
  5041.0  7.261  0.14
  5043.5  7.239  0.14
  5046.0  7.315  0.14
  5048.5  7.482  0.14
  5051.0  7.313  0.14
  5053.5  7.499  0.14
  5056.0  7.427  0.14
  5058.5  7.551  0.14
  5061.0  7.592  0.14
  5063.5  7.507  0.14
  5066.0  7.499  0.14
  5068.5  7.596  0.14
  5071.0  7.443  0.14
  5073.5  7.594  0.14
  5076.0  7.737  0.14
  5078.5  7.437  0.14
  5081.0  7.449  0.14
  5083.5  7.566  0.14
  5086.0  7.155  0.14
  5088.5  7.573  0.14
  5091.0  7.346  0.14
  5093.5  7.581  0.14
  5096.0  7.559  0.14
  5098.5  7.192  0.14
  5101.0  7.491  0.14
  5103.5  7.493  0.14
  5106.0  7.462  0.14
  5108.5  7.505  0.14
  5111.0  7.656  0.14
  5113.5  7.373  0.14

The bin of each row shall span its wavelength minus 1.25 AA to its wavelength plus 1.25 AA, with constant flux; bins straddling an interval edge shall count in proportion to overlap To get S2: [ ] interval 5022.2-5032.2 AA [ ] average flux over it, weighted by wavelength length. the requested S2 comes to 7.65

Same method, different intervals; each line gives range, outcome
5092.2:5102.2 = 7.46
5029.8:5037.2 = 7.59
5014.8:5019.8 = 7.36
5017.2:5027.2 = 7.48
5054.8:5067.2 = 7.52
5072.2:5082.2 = 7.55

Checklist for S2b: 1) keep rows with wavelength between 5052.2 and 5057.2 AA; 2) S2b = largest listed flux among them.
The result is 7.499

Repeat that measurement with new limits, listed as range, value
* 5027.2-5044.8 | 7.776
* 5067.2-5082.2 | 7.737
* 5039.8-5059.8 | 7.551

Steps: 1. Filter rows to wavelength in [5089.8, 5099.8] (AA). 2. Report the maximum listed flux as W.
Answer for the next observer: 7.581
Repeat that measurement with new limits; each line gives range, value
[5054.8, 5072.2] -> 7.596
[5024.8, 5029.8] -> 7.75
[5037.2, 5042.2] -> 7.653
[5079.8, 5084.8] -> 7.566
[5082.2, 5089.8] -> 7.573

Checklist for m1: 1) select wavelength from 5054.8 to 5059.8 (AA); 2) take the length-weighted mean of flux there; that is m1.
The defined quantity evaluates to 7.49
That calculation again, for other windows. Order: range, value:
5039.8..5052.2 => 7.32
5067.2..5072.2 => 7.52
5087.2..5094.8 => 7.5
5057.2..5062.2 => 7.57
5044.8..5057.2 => 7.41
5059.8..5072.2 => 7.53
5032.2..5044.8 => 7.43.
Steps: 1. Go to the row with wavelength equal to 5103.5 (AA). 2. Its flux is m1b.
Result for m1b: 7.493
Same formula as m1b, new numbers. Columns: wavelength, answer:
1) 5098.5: 7.192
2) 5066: 7.499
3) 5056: 7.427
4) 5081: 7.449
